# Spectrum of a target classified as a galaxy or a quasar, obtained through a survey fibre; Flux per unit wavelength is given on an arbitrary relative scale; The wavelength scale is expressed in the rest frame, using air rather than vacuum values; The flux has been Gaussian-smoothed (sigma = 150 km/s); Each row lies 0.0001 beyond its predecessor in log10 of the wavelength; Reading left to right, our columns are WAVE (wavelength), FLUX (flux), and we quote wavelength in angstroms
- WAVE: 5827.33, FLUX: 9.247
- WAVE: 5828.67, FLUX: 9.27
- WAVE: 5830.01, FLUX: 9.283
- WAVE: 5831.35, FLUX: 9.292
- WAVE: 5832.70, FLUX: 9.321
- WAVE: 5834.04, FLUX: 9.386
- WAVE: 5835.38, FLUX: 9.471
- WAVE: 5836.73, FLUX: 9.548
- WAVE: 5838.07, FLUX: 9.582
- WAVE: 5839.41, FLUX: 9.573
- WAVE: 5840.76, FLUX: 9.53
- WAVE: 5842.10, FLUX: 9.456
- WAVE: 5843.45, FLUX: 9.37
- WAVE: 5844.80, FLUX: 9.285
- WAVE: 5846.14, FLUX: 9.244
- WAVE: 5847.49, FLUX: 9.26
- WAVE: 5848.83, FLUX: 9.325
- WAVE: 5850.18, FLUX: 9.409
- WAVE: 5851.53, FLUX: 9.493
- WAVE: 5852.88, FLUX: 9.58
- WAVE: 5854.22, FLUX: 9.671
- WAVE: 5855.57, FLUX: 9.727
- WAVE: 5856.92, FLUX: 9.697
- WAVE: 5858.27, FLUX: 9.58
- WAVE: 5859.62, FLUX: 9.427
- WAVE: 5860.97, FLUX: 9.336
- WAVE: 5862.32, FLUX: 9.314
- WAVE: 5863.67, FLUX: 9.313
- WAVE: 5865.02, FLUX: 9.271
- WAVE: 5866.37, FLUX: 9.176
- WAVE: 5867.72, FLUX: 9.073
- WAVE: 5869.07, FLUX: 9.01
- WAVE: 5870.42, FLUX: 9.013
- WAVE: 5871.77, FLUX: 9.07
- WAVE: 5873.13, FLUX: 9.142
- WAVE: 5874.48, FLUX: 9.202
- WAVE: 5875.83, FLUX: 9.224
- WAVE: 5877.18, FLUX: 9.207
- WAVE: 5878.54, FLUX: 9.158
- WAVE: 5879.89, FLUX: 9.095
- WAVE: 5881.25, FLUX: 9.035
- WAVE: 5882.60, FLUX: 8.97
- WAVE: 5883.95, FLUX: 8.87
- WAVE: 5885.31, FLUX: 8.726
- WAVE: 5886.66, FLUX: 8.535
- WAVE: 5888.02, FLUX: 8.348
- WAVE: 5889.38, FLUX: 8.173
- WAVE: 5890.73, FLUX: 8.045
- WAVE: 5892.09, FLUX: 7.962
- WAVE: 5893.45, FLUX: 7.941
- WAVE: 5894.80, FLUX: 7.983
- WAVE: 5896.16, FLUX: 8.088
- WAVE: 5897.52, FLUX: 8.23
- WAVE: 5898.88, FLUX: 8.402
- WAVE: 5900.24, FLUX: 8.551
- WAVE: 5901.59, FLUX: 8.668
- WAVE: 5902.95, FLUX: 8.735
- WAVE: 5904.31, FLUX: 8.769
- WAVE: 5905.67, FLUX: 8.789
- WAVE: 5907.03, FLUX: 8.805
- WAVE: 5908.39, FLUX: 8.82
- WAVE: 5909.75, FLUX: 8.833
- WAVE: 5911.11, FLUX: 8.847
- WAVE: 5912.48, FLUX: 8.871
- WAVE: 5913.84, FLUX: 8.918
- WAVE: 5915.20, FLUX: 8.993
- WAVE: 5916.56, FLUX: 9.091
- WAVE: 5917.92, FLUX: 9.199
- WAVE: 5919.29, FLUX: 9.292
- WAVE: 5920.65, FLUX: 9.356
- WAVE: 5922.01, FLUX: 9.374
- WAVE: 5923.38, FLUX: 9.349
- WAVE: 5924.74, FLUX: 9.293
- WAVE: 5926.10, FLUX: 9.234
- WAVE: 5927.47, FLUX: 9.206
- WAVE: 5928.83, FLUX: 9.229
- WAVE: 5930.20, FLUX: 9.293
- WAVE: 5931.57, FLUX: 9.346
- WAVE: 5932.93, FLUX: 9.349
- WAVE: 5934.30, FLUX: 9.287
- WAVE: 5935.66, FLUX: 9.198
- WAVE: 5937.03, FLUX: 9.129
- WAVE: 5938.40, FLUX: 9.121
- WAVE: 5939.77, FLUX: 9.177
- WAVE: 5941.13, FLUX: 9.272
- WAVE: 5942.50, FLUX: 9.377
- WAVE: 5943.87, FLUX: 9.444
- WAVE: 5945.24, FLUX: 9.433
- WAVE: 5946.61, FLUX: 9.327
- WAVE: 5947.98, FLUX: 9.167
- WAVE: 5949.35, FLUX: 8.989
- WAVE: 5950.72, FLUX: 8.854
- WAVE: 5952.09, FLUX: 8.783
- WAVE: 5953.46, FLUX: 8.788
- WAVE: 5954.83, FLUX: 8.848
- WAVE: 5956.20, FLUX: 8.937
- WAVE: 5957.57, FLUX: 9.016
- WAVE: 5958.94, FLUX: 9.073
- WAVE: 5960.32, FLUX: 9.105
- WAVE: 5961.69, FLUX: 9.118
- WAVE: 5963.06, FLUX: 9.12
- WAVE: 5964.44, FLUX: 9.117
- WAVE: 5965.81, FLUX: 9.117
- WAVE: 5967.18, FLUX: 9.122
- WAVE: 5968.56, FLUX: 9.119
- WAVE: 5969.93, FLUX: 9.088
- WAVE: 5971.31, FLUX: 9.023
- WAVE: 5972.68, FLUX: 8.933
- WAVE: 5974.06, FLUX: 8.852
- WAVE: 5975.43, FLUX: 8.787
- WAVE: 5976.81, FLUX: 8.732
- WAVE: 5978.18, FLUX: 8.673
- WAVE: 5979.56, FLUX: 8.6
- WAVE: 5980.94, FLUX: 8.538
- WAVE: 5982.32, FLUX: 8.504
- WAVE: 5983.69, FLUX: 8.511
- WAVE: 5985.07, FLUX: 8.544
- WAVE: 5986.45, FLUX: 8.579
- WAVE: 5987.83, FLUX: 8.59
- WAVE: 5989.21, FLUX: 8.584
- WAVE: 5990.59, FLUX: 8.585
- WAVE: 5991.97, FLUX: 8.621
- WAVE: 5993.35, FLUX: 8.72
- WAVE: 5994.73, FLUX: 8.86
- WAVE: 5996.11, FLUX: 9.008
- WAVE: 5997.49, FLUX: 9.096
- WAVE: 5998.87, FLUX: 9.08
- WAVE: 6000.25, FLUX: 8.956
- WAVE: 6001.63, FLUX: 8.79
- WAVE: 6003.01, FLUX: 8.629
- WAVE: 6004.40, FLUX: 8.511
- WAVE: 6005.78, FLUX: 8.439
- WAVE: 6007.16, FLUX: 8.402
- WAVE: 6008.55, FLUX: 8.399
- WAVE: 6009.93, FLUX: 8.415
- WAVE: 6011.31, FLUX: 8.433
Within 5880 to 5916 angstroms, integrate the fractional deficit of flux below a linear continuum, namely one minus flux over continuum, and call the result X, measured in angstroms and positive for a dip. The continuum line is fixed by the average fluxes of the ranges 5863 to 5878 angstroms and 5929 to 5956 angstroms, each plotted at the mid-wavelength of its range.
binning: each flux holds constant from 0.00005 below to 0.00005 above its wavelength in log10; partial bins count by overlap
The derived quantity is 2.3 angstroms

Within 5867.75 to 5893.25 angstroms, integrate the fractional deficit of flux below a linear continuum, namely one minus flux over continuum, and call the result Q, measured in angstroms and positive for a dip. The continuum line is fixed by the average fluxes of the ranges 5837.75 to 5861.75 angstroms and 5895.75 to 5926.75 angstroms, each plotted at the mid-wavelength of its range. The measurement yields 1.0 angstroms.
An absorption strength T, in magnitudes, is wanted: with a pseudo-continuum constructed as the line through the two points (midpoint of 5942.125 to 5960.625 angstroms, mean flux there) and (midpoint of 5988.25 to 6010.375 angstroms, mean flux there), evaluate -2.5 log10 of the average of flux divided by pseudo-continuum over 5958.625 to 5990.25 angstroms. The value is 0.01 mag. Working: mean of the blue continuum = 9.07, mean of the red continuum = 8.7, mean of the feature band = 8.84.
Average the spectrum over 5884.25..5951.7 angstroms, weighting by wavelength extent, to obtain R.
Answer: 8.91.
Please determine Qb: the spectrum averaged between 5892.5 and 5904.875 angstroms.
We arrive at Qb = 8.36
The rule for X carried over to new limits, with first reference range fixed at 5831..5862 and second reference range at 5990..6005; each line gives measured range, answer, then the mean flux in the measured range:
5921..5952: -0.6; 9.24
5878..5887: 0.4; 8.93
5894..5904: 0.9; 8.39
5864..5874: 0.3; 9.12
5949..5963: 0.0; 8.96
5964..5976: -0.1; 9.02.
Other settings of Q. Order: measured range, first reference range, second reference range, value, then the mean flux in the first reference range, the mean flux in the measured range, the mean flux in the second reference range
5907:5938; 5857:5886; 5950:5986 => -0.47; 9.16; 9.15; 8.88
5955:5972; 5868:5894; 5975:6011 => -0.75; 8.78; 9.07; 8.66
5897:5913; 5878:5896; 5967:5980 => -0.20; 8.51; 8.69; 8.89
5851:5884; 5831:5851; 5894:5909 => -0.92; 9.4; 9.27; 8.53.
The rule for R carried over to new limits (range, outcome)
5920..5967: 9.17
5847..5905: 8.95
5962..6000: 8.82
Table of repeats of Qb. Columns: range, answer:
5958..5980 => 8.98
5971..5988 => 8.68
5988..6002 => 8.82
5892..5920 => 8.67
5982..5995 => 8.6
